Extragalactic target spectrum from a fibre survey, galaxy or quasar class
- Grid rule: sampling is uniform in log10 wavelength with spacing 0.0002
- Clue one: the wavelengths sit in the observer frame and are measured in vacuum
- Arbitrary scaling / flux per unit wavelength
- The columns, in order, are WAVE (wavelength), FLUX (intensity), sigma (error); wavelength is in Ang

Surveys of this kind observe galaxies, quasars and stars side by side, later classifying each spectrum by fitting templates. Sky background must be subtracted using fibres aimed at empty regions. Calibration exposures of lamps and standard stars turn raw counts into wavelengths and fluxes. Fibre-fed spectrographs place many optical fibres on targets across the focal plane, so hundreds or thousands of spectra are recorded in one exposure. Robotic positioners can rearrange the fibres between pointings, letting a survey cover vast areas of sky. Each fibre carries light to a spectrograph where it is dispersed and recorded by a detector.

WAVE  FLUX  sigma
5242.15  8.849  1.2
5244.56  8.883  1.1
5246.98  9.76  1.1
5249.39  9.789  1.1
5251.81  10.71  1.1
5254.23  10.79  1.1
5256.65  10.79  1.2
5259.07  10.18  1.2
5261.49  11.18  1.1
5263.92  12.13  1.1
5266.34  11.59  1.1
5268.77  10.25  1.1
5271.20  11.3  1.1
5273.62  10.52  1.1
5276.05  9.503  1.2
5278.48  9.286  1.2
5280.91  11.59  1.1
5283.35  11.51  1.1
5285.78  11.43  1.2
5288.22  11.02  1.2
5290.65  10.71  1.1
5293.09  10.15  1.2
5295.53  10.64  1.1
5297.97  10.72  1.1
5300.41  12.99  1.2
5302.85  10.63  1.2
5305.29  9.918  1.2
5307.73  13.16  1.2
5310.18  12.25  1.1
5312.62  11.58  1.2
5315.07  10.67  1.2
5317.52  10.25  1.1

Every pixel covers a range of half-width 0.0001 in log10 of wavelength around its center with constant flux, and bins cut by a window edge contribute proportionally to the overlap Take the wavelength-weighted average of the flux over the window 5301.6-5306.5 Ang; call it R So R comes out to 10.3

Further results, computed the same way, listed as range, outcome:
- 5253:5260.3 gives 10.6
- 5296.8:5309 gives 11.5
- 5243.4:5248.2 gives 9.33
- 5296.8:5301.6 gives 11.9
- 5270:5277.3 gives 10.4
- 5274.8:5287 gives 10.7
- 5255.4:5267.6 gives 11.2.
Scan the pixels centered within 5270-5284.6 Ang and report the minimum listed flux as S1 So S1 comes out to 9.286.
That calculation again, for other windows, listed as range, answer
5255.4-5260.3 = 10.18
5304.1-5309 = 9.918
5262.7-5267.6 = 11.59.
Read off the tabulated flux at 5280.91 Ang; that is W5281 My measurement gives 11.59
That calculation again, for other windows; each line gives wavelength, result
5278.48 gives 9.286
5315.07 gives 10.67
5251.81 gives 10.71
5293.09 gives 10.15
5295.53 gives 10.64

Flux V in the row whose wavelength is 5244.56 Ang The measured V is 8.883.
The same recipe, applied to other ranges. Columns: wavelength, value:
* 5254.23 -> 10.79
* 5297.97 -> 10.72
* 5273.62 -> 10.52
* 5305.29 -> 9.918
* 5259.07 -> 10.18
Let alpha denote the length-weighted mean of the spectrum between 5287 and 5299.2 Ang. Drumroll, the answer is 10.6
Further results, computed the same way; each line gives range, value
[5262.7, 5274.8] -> 11.2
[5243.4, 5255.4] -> 9.99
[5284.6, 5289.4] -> 11.2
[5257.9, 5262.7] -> 10.7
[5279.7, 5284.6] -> 11.5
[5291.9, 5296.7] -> 10.4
